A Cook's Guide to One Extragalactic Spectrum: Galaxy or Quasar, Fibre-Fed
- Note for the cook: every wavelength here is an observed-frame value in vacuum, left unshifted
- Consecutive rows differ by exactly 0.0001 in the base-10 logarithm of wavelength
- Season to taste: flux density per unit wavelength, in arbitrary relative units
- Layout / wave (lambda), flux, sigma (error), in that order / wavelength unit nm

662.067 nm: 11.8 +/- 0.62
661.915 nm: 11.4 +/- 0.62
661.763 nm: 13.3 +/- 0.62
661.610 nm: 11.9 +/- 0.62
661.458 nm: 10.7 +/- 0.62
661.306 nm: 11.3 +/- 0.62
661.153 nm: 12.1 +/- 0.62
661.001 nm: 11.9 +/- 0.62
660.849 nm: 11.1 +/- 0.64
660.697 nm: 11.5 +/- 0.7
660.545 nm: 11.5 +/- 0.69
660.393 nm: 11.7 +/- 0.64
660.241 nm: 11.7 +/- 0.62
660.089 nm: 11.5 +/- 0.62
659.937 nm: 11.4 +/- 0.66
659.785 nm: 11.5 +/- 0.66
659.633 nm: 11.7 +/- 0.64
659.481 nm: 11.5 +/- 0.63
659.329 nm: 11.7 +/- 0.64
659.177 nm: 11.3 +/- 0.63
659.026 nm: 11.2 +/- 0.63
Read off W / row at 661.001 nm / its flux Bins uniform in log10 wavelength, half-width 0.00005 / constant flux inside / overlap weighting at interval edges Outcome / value 11.9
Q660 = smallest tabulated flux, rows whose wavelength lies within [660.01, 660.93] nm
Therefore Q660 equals 11.1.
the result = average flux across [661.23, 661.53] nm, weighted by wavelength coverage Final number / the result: 11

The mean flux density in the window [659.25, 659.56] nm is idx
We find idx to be 11.6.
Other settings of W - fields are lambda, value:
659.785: 11.5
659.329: 11.7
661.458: 10.7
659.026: 11.2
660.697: 11.5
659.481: 11.5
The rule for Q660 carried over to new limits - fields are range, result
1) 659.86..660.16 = 11.4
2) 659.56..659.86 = 11.5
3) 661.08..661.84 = 10.7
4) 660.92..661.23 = 11.9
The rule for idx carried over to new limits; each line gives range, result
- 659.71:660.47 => 11.6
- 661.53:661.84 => 12.6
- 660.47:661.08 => 11.5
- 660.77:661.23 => 11.7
